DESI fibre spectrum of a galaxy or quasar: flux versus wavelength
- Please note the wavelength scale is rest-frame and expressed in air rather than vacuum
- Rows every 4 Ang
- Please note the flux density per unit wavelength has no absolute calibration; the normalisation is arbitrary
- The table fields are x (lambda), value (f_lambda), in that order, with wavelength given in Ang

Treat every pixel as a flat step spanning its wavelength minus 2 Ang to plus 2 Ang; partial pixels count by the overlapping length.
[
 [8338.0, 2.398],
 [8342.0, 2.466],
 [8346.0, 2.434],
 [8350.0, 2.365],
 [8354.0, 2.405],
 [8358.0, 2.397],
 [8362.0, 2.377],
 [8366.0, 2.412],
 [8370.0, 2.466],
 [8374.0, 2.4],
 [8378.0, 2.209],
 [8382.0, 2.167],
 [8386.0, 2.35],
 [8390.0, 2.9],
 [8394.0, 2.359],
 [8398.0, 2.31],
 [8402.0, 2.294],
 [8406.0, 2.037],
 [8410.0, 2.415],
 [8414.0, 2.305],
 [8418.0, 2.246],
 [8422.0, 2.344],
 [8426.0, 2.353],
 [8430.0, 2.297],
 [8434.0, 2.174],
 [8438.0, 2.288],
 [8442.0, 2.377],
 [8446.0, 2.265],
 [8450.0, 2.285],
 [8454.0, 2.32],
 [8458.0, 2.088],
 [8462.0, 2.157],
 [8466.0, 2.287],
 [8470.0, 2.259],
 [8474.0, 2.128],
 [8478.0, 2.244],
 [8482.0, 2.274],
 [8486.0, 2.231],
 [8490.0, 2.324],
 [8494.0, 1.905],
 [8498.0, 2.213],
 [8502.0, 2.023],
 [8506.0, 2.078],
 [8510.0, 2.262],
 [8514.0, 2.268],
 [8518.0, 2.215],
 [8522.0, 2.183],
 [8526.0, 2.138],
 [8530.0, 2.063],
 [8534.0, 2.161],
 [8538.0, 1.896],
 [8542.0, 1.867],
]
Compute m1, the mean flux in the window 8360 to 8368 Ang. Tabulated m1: 2.39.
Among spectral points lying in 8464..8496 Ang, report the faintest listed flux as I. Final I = 1.905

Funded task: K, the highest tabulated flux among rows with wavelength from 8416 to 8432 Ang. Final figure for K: 2.353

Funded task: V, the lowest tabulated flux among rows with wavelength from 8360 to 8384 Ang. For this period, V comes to 2.167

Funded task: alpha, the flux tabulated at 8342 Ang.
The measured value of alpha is 2.466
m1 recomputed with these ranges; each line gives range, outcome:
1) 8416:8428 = 2.31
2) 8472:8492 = 2.24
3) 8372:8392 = 2.41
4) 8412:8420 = 2.28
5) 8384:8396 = 2.54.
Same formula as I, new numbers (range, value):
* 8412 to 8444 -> 2.174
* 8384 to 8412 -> 2.037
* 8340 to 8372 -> 2.365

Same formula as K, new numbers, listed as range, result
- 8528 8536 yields 2.161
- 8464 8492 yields 2.324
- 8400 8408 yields 2.294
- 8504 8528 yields 2.268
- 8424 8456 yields 2.377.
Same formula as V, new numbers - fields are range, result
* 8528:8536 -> 2.063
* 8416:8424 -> 2.246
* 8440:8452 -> 2.265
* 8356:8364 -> 2.377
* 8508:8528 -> 2.138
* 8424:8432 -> 2.297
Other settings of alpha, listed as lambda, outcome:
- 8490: 2.324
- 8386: 2.35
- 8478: 2.244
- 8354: 2.405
